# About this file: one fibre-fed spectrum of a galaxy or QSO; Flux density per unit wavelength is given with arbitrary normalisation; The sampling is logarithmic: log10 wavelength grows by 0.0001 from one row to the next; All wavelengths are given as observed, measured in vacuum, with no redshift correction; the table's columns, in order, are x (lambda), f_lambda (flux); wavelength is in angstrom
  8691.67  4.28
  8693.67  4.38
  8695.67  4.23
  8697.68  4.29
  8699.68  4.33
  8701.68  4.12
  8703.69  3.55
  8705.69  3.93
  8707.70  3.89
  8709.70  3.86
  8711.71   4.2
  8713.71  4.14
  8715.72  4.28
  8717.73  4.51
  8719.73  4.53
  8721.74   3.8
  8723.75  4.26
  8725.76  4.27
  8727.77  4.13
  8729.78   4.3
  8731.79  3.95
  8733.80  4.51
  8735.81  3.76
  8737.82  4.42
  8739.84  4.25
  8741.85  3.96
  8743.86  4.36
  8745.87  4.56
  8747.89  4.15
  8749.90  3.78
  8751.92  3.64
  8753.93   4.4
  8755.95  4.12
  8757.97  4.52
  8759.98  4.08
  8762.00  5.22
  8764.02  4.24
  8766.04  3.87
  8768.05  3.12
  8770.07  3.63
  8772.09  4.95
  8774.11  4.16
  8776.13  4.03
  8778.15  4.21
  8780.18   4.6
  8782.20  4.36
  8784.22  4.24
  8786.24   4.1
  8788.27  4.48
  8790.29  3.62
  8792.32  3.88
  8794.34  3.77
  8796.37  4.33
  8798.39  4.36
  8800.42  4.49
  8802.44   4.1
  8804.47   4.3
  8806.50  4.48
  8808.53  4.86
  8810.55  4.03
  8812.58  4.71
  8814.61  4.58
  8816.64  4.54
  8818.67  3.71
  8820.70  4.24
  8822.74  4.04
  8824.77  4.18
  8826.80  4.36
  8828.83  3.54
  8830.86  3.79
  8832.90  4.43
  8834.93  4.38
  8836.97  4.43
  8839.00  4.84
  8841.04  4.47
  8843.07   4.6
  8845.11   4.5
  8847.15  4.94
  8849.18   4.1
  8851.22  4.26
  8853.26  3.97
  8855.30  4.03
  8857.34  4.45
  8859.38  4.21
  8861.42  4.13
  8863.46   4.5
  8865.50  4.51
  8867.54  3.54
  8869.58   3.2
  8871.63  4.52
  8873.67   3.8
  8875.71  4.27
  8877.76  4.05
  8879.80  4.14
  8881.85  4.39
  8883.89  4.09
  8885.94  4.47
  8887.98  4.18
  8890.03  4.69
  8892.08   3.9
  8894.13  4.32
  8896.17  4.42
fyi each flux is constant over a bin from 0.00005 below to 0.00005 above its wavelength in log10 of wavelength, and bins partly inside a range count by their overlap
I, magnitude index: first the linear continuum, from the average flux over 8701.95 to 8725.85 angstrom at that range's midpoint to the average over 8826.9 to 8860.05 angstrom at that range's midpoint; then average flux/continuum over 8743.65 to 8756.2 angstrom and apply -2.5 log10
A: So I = 0.01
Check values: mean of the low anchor 4.1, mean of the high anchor 4.31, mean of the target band 4.13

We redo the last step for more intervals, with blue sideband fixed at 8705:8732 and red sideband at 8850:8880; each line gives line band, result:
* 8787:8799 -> 0.02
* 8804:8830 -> -0.04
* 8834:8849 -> -0.11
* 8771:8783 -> -0.06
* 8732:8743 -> 0.00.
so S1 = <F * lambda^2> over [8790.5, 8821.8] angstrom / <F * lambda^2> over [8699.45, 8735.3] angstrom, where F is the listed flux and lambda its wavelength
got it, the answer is 1.06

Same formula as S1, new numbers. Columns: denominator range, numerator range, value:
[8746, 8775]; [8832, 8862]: 1.08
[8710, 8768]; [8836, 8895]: 1.04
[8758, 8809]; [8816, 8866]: 1.03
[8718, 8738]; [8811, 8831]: 1.02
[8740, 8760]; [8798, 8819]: 1.07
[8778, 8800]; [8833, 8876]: 1.04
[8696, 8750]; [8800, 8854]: 1.07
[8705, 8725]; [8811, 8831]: 1.03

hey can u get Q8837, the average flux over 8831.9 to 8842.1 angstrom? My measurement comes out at 4.51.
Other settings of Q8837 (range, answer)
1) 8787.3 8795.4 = 3.94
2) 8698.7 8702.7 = 4.22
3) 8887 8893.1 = 4.25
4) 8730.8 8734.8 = 4.23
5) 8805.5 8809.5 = 4.67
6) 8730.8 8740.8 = 4.18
